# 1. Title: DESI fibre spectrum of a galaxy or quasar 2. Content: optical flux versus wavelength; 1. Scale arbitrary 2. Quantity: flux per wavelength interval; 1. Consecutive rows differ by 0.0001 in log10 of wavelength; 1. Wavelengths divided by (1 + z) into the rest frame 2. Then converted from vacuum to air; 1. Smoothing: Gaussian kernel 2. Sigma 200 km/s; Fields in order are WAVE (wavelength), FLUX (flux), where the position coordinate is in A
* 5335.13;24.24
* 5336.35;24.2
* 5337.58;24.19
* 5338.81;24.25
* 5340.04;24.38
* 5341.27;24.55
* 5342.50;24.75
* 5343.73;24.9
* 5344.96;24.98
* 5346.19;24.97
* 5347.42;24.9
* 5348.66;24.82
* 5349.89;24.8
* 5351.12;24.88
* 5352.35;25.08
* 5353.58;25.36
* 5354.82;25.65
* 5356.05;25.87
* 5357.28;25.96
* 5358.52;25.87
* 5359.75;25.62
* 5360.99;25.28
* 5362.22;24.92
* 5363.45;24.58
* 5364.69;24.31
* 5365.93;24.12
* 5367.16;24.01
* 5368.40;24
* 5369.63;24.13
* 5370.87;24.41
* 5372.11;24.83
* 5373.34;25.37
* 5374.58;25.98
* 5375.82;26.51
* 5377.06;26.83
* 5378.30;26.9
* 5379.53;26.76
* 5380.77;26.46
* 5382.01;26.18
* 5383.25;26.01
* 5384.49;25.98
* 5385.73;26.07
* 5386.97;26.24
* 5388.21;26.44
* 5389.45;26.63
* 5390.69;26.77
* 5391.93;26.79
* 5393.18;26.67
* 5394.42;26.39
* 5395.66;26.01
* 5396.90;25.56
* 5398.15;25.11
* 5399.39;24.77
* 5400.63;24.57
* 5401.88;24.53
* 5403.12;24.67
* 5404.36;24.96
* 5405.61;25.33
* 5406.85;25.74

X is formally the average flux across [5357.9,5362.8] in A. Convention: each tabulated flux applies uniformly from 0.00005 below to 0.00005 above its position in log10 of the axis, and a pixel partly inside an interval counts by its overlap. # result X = 25.4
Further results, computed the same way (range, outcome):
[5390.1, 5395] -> 26.6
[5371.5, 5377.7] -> 25.9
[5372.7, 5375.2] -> 25.7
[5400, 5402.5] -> 24.5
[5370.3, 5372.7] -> 24.6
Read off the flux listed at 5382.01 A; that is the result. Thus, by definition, 26.18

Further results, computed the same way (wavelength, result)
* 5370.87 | 24.41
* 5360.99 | 25.28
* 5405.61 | 25.33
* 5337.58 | 24.19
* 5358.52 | 25.87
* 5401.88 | 24.53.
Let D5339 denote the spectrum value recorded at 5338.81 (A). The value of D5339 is 24.25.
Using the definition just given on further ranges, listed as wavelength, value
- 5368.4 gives 24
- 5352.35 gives 25.08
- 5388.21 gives 26.44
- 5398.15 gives 25.11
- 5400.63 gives 24.57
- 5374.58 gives 25.98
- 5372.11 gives 24.83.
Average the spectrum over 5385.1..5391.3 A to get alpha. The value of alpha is 26.4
